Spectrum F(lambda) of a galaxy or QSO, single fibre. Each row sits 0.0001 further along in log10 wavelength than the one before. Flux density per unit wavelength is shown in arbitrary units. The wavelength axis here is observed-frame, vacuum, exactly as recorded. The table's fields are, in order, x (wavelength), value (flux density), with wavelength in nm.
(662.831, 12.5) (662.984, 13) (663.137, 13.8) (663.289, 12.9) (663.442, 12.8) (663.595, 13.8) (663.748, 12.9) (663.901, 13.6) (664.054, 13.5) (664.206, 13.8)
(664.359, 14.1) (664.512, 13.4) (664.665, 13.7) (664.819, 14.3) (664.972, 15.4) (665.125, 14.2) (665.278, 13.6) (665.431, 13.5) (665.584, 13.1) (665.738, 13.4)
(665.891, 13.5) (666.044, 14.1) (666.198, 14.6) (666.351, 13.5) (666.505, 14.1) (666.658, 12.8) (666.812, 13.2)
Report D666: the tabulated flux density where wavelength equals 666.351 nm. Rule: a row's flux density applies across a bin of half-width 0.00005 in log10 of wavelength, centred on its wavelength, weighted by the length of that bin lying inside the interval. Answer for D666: 13.5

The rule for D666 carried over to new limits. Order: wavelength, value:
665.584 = 13.1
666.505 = 14.1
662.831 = 12.5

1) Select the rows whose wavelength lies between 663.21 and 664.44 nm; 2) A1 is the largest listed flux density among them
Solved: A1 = 14.1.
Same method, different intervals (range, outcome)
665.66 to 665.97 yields 13.5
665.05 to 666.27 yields 14.6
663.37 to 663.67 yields 13.8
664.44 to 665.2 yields 15.4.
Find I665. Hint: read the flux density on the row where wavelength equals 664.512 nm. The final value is 13.4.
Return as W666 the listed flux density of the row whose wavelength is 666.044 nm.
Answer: 14.1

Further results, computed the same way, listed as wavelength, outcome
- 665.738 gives 13.4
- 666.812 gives 13.2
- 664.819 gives 14.3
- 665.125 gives 14.2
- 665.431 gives 13.5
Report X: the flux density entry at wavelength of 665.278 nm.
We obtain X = 13.6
